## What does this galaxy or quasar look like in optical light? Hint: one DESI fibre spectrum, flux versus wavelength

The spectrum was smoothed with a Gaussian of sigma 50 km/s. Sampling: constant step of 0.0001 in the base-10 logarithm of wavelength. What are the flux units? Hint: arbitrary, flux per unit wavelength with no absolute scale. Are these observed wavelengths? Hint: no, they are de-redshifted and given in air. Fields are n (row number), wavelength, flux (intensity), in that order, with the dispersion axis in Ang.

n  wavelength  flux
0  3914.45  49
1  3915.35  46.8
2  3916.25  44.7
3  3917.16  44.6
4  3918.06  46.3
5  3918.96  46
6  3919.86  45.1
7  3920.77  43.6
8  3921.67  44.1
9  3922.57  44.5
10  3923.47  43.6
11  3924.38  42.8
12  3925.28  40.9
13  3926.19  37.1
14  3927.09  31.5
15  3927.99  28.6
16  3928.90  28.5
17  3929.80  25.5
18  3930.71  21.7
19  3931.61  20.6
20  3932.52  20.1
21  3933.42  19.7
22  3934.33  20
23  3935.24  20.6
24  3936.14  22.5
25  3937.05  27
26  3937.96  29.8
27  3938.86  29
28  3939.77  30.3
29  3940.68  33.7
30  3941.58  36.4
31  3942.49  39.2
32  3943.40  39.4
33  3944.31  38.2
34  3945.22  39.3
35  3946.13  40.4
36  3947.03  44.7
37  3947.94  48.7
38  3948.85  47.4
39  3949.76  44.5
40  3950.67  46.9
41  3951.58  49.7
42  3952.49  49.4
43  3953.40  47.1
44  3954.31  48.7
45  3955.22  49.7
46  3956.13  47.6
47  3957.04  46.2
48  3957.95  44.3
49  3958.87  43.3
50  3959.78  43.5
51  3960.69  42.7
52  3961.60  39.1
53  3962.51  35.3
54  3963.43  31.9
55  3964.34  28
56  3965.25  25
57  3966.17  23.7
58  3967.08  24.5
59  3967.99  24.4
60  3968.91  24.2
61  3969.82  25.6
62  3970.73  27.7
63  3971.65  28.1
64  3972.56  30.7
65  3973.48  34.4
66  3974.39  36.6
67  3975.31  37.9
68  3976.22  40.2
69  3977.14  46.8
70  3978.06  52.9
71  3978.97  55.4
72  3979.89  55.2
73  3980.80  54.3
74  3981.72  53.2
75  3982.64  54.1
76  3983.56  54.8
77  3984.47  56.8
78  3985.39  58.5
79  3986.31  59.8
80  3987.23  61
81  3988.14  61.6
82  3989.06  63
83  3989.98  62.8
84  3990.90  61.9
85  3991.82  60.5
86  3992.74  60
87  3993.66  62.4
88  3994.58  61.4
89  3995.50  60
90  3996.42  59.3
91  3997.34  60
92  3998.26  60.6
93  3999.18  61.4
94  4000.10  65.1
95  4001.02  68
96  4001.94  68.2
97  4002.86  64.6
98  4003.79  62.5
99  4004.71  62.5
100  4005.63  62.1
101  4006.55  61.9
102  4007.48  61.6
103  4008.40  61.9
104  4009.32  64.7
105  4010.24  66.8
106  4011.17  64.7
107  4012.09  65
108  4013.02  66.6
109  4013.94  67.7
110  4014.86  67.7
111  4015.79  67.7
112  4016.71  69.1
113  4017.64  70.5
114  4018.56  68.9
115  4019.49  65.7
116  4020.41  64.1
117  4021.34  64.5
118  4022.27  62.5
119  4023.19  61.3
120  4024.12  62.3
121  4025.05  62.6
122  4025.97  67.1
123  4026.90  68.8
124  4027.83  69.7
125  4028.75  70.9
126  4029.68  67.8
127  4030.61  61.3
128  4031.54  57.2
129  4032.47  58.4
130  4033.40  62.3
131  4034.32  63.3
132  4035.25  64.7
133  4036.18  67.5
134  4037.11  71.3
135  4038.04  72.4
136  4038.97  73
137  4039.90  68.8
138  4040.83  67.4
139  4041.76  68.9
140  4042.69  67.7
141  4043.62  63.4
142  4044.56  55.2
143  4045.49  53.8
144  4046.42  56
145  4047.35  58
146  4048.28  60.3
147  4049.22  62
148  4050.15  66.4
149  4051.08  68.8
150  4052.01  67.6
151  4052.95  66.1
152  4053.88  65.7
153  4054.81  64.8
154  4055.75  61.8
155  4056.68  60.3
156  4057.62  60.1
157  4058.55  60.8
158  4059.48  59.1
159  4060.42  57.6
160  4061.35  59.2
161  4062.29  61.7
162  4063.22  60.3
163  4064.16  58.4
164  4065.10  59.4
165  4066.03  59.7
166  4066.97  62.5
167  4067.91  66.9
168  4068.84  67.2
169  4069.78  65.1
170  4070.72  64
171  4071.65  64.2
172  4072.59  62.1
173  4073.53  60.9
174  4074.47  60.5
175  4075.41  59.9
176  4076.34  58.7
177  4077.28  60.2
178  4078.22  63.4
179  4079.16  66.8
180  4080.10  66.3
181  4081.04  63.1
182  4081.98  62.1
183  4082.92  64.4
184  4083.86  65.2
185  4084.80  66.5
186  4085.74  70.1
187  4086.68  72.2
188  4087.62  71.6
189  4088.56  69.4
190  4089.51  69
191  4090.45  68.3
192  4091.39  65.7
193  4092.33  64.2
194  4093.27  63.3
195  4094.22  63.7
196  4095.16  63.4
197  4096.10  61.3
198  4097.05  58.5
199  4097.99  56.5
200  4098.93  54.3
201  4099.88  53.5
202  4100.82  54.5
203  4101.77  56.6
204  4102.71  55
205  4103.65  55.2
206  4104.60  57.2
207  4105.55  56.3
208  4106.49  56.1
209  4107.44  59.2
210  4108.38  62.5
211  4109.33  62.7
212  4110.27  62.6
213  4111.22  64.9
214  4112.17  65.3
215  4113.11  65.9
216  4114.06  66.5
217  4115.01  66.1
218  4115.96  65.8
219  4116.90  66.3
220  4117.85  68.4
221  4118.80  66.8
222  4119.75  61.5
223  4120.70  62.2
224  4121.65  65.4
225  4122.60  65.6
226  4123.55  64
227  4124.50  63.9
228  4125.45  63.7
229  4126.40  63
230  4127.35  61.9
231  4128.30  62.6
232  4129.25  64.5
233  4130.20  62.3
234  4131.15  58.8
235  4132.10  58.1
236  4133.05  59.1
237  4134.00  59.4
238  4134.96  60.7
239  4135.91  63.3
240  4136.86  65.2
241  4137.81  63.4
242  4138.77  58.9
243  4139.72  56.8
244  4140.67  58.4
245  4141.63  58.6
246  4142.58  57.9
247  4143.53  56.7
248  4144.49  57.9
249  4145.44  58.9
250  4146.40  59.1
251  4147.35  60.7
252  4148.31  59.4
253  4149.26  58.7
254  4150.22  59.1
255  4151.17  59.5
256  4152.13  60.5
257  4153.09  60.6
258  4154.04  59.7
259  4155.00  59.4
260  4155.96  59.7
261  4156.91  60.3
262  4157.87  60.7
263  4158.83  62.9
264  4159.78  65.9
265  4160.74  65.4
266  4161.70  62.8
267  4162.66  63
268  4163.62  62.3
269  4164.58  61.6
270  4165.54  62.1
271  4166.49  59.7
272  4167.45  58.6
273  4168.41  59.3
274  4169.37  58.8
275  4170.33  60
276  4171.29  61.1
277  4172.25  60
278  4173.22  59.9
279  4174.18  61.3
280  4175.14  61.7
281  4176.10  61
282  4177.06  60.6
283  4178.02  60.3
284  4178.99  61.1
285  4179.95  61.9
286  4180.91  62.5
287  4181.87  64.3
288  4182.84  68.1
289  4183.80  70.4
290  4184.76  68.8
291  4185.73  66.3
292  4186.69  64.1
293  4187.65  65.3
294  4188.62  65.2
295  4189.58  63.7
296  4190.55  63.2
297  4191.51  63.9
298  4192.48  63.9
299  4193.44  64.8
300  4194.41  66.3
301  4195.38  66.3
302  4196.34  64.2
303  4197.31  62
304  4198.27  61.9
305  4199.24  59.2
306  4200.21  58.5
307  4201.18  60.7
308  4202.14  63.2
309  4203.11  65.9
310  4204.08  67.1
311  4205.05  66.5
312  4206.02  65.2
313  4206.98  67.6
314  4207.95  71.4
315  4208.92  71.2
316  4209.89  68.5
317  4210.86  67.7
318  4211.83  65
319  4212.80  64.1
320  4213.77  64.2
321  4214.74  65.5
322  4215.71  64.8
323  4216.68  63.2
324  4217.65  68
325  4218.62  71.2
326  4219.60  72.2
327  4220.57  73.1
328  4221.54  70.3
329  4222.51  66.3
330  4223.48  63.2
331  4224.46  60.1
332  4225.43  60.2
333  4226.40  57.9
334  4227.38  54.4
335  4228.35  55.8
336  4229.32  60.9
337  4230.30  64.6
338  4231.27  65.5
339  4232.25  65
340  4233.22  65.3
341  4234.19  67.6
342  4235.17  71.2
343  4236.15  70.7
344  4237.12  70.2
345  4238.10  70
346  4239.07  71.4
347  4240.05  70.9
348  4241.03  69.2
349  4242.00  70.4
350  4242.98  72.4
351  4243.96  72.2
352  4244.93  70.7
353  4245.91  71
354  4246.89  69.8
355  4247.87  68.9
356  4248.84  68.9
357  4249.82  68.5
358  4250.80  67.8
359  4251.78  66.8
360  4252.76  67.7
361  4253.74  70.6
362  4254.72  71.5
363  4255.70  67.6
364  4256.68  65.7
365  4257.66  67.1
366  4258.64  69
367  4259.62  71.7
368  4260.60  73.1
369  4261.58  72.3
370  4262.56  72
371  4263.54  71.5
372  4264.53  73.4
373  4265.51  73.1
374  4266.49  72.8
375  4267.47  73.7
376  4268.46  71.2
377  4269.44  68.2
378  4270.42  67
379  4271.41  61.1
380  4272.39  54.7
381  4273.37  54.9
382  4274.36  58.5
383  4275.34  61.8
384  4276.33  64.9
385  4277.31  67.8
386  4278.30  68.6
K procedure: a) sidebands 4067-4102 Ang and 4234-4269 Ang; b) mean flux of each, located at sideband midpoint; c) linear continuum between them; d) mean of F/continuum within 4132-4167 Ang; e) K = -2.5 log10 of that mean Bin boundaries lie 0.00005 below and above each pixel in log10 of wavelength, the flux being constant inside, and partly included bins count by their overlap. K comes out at 0.10 mag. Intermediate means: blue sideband 63.4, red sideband 70.4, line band 60.5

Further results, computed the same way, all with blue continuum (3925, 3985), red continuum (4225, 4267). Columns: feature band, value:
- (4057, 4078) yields -0.236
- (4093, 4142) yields -0.125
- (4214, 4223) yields -0.045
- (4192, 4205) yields -0.003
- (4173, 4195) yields -0.037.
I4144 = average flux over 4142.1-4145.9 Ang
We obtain 57.9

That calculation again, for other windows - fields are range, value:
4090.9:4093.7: 64.6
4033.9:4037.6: 66.7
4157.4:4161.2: 63.8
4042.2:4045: 62.1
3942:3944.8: 38.8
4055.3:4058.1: 60.8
